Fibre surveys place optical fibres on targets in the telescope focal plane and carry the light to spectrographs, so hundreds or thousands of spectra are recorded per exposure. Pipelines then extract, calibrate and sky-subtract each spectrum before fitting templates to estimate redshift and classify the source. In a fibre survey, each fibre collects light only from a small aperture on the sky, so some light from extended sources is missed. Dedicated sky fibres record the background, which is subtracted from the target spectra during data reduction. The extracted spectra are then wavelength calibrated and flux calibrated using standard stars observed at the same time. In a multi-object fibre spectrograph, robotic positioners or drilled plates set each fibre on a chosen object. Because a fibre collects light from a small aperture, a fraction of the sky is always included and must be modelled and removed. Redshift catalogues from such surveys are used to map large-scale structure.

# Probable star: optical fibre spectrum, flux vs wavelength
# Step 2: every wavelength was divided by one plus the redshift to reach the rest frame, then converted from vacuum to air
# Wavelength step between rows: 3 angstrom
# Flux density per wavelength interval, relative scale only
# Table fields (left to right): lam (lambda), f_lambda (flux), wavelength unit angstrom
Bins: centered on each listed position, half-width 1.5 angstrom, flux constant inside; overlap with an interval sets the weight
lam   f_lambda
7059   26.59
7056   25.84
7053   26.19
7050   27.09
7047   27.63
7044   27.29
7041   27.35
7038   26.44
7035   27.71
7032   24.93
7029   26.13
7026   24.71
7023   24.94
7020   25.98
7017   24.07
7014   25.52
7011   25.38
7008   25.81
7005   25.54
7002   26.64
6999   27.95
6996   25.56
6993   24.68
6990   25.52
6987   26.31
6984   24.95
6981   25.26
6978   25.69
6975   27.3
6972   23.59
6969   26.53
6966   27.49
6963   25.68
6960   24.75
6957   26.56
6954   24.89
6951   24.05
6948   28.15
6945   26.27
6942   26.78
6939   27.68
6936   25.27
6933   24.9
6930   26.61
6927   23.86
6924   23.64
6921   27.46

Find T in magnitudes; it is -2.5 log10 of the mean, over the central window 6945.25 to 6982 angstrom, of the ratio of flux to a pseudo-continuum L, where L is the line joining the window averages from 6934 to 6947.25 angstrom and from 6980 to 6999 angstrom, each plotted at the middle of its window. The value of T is 0.01 mag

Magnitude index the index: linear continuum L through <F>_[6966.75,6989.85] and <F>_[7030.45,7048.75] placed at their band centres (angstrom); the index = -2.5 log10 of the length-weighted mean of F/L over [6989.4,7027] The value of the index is 0.03 mag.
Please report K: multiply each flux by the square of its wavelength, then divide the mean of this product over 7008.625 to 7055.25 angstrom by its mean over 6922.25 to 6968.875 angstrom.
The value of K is 1.04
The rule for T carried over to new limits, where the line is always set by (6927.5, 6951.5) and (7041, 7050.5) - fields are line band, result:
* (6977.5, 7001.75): 0.04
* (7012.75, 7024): 0.08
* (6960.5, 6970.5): 0.00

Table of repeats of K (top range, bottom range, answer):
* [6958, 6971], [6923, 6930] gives 1.08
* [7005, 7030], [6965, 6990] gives 0.99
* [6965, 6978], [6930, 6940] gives 1.02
